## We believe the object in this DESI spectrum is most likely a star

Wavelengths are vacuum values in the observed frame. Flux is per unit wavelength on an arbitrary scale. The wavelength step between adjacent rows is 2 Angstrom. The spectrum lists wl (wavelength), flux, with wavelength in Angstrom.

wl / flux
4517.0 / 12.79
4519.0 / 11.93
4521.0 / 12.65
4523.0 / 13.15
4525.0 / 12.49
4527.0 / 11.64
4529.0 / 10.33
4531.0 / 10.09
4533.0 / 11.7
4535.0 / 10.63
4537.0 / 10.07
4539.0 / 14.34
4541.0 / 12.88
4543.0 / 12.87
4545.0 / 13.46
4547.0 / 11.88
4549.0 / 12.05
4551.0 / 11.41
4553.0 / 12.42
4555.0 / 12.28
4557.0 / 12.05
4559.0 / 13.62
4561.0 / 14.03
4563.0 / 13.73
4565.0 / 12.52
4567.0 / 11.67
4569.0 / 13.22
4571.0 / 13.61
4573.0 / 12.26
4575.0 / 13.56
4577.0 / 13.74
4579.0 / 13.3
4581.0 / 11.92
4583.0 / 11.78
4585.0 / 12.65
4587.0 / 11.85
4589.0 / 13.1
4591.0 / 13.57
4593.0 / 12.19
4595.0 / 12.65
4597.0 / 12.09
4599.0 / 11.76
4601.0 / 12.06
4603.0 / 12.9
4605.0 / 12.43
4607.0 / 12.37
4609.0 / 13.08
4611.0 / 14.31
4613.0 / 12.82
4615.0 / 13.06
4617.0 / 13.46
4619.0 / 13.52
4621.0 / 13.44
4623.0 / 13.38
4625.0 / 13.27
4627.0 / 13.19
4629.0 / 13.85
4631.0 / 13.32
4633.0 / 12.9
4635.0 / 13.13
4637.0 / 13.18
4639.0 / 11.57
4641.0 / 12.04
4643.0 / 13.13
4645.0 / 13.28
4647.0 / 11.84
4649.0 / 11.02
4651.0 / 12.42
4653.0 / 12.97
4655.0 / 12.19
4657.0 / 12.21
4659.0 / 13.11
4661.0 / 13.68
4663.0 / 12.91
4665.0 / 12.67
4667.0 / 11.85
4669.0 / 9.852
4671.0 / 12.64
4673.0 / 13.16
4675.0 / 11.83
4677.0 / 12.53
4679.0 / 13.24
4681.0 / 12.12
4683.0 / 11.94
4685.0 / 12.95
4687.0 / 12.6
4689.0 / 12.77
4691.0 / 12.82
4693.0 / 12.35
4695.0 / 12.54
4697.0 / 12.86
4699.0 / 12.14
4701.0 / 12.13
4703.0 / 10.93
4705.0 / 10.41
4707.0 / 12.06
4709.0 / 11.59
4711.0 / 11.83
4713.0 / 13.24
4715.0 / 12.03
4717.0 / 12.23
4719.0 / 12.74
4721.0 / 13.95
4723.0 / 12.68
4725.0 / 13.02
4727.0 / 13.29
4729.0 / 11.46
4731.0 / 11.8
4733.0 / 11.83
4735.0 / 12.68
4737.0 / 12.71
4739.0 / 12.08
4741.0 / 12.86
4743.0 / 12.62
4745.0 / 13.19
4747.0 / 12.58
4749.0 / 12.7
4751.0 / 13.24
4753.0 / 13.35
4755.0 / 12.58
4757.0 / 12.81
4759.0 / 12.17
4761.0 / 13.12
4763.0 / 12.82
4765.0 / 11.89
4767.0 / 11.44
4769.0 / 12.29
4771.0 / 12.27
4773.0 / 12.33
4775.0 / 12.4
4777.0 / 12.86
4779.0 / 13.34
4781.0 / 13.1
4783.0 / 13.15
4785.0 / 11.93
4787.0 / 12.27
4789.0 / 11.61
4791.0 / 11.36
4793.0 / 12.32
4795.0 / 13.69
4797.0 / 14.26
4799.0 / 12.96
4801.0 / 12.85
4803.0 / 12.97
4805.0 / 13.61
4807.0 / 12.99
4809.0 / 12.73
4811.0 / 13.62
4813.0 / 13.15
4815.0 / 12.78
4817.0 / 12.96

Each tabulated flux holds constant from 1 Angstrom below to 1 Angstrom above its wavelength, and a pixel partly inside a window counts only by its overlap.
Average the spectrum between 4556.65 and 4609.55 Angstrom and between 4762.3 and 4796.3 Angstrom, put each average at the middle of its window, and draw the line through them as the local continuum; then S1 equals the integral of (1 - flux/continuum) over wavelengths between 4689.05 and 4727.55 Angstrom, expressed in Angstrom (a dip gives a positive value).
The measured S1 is 0.6 Angstrom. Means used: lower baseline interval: 12.7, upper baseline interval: 12.4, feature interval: 12.4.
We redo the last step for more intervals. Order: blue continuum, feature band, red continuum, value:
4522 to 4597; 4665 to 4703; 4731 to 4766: 0.8 Angstrom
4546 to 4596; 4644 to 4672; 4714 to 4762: 0.7 Angstrom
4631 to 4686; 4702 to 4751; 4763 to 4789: 0.3 Angstrom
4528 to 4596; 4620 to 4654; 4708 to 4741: -1.0 Angstrom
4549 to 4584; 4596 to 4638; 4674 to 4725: -1.4 Angstrom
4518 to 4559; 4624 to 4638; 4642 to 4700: -1.0 Angstrom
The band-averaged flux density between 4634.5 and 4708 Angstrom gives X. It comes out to 12.3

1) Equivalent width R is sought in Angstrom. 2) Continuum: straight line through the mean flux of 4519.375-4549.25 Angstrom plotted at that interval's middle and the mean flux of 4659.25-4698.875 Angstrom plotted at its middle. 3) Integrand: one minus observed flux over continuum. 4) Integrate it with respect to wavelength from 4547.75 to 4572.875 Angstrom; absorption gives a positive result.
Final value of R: -1.2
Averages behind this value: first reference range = 12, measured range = 12.7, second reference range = 12.5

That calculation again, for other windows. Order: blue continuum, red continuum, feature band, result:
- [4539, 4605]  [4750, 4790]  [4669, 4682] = 0.2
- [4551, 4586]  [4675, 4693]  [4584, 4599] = 0.3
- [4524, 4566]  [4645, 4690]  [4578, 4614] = -0.9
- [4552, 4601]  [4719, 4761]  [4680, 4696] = 0.2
